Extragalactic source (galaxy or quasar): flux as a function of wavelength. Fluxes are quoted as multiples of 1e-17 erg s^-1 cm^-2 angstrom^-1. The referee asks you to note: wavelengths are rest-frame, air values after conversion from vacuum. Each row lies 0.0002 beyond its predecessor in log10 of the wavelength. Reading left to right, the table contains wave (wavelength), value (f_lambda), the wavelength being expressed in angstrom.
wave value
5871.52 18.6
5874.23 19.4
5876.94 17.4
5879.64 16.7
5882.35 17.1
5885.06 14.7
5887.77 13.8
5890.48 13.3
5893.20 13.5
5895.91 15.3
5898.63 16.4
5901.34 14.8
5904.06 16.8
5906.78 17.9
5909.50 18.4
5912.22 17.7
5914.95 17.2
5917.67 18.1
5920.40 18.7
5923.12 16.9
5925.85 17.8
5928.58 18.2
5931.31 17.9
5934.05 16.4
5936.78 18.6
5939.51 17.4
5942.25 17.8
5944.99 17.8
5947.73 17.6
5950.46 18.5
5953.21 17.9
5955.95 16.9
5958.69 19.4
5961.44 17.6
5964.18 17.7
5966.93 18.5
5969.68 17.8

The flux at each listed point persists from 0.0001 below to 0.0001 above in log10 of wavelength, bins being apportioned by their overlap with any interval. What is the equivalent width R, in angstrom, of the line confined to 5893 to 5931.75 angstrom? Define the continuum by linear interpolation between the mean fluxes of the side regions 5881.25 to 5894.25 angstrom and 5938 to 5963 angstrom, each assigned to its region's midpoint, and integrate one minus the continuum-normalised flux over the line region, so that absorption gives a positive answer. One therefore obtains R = -3.2 angstrom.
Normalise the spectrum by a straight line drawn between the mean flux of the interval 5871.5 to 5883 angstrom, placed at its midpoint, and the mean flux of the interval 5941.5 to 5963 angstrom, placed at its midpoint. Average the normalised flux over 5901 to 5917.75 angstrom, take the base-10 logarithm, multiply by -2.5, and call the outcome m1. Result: 0.03 mag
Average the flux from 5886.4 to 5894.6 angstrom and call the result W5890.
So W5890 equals 13.5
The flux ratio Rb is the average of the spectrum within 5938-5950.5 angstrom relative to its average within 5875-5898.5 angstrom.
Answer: 1.15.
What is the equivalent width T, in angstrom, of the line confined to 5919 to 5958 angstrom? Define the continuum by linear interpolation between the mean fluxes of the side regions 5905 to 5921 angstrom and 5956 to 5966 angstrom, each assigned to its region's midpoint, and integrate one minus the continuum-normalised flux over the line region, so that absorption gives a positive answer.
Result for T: 0.51 angstrom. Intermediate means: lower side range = 17.9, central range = 17.8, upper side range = 18.1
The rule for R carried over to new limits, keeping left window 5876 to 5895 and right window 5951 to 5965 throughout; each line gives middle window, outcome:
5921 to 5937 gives -0.75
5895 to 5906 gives -0.15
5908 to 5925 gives -1.54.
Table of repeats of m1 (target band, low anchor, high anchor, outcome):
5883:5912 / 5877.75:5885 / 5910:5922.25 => 0.11 mag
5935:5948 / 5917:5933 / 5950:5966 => 0.01 mag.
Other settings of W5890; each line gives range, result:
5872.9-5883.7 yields 17.6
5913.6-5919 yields 17.7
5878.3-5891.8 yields 15.1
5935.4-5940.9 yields 18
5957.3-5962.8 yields 18.5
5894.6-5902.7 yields 15.5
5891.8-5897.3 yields 14.4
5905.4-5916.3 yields 17.8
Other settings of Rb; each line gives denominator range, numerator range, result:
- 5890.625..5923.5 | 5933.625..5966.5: 1.07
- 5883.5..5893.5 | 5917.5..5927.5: 1.28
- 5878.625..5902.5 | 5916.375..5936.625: 1.18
